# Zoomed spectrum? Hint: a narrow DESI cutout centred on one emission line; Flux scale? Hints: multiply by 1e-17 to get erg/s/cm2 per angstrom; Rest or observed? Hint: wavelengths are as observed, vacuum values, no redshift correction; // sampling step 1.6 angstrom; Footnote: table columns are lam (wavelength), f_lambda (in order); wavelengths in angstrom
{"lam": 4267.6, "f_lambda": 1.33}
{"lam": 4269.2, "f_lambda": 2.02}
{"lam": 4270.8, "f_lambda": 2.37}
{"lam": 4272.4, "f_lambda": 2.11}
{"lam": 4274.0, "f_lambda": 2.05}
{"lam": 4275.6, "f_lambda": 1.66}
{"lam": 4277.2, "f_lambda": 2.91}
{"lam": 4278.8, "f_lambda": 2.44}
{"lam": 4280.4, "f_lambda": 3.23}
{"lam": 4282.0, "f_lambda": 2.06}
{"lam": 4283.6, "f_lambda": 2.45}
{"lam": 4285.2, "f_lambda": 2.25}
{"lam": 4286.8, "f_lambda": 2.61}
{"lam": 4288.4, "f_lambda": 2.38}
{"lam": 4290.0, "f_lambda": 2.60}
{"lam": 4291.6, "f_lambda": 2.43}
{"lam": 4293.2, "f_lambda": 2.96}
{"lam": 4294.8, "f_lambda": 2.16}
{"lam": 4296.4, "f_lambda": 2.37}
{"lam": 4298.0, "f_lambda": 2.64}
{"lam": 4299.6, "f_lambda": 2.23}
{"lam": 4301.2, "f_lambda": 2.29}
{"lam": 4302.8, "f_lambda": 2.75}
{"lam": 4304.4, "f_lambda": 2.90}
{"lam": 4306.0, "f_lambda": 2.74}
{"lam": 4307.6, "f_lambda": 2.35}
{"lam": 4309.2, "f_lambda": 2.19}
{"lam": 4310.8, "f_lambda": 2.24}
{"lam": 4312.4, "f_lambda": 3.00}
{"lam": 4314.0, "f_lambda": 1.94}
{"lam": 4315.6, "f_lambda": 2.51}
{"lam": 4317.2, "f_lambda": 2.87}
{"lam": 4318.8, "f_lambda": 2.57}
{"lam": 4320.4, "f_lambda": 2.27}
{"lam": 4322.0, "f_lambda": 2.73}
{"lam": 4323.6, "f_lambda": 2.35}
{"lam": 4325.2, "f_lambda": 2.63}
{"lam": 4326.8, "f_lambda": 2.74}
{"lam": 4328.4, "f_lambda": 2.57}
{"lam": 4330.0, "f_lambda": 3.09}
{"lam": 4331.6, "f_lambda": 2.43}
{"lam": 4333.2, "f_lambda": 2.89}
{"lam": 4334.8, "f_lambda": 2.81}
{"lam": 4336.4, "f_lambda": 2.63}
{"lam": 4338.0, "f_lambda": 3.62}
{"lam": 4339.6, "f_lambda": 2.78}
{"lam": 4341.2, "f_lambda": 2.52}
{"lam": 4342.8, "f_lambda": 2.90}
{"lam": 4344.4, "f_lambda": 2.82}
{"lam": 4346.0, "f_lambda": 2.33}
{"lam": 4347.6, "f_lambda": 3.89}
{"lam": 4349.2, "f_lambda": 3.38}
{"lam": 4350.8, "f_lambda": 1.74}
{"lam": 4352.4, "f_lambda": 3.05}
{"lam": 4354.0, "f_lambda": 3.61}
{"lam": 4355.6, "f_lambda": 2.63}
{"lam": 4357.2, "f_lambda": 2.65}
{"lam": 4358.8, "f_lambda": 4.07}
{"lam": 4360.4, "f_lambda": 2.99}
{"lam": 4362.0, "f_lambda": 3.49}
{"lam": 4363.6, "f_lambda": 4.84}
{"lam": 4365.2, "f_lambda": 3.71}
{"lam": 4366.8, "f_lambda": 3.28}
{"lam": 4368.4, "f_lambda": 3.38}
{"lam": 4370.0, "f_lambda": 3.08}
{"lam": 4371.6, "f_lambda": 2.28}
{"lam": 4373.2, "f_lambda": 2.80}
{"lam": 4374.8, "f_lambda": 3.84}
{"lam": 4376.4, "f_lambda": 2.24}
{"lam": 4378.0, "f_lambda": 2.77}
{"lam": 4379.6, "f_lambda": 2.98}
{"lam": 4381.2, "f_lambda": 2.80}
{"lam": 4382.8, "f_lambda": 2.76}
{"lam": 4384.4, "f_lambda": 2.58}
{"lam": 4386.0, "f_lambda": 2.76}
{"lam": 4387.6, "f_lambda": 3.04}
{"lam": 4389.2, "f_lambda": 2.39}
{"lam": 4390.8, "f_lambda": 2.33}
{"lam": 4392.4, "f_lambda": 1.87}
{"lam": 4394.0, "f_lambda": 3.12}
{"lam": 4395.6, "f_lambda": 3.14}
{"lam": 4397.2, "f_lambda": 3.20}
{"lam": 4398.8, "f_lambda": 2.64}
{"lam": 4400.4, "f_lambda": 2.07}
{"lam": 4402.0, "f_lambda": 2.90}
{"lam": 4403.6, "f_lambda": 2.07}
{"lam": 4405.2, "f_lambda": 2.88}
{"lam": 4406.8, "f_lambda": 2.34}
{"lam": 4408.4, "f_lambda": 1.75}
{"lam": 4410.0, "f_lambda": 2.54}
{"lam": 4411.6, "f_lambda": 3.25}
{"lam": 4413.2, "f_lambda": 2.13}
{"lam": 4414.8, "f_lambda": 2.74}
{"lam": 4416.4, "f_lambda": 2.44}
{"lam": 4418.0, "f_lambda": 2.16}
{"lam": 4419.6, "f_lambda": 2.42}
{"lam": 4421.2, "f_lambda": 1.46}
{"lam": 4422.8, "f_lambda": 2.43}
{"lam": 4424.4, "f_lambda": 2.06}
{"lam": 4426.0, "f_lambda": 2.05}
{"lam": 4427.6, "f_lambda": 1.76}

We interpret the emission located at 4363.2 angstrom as C III] 1909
